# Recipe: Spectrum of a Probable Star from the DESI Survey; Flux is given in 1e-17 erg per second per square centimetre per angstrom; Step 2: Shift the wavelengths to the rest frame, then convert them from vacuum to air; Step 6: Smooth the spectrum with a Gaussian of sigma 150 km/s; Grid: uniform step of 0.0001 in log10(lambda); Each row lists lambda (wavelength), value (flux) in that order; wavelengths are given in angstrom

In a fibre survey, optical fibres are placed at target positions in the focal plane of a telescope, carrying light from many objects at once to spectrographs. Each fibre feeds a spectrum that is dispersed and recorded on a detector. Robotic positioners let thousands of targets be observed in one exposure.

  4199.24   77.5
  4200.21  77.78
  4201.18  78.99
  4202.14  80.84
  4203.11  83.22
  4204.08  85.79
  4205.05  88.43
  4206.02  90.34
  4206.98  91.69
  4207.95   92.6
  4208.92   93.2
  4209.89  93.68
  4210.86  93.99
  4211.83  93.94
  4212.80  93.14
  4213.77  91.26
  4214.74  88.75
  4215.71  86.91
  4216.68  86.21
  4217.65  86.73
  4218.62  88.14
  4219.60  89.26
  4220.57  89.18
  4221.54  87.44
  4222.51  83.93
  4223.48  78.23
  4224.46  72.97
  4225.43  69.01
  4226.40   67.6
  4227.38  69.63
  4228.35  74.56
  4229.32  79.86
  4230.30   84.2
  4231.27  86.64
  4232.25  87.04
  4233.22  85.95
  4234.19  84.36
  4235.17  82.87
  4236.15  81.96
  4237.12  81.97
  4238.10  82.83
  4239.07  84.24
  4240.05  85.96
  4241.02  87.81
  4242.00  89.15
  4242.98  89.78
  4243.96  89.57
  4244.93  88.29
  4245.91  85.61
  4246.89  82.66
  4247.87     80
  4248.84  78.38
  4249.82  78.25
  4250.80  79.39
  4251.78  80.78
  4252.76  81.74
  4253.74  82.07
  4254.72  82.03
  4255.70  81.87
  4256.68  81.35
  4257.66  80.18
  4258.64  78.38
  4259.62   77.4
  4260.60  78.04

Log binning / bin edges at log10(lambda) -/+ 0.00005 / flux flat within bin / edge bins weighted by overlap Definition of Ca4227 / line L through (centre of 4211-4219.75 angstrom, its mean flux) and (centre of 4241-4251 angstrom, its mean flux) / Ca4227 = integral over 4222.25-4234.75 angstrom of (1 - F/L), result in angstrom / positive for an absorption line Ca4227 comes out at 1.23 angstrom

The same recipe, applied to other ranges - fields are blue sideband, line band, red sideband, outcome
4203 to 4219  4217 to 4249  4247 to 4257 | 0.74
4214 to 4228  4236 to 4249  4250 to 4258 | -0.61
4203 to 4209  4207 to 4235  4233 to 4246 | 0.90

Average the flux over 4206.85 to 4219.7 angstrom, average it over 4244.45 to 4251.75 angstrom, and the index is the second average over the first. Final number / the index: 0.90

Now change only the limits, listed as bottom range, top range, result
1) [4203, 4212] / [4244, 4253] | 0.90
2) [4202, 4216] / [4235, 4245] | 0.95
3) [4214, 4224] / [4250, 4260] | 0.93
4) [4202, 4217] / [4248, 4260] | 0.89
